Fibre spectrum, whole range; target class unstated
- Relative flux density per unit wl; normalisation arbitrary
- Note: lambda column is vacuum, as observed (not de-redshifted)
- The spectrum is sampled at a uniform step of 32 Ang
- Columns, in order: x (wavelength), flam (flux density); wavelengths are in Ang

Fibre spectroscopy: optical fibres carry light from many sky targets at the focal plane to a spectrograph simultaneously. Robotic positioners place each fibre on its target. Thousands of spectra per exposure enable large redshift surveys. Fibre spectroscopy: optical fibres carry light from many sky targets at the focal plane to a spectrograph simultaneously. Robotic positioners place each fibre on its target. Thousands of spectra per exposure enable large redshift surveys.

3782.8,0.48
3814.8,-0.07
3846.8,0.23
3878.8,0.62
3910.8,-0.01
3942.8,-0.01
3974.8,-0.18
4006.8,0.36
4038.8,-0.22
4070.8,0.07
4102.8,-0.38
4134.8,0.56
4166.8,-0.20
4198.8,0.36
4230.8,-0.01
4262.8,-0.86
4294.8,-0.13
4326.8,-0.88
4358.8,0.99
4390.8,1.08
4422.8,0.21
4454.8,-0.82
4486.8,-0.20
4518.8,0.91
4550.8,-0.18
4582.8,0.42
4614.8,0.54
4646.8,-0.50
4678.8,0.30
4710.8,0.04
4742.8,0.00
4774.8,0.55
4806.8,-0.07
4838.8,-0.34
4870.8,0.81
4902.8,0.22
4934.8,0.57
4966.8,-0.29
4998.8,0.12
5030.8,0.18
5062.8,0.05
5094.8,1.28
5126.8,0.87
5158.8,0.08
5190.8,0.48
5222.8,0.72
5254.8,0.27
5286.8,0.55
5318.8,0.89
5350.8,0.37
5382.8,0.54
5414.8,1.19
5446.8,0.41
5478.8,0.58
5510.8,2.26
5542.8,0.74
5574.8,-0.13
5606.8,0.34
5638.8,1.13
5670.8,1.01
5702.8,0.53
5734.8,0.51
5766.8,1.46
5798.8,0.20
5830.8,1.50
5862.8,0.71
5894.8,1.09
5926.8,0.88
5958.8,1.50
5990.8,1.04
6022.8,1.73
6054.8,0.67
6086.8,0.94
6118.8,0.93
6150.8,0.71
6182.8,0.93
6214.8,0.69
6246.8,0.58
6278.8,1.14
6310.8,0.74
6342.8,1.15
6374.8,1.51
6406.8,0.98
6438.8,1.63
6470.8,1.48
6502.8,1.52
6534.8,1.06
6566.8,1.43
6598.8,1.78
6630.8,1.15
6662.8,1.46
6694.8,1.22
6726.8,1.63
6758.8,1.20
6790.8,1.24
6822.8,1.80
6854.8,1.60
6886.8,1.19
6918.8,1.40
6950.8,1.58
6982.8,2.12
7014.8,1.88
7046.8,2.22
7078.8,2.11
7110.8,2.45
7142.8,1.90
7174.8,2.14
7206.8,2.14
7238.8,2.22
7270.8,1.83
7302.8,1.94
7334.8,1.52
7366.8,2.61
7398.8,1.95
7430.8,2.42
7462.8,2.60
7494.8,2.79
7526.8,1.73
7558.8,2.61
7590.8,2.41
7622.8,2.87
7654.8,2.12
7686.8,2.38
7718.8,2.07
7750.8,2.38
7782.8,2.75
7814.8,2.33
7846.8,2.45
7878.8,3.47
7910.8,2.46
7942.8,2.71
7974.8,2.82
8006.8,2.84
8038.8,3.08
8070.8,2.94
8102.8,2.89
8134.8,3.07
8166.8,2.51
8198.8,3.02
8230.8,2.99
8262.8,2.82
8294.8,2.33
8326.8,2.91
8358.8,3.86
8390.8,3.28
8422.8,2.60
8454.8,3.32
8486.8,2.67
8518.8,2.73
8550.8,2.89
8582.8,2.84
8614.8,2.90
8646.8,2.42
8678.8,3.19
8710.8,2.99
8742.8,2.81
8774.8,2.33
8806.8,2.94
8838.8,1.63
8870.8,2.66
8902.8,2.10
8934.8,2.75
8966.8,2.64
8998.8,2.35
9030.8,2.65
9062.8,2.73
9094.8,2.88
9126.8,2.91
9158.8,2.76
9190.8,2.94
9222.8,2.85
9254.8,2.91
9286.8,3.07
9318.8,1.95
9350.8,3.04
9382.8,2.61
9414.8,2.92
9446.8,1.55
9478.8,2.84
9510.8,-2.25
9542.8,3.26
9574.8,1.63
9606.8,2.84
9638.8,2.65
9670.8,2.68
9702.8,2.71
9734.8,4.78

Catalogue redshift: 0.747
